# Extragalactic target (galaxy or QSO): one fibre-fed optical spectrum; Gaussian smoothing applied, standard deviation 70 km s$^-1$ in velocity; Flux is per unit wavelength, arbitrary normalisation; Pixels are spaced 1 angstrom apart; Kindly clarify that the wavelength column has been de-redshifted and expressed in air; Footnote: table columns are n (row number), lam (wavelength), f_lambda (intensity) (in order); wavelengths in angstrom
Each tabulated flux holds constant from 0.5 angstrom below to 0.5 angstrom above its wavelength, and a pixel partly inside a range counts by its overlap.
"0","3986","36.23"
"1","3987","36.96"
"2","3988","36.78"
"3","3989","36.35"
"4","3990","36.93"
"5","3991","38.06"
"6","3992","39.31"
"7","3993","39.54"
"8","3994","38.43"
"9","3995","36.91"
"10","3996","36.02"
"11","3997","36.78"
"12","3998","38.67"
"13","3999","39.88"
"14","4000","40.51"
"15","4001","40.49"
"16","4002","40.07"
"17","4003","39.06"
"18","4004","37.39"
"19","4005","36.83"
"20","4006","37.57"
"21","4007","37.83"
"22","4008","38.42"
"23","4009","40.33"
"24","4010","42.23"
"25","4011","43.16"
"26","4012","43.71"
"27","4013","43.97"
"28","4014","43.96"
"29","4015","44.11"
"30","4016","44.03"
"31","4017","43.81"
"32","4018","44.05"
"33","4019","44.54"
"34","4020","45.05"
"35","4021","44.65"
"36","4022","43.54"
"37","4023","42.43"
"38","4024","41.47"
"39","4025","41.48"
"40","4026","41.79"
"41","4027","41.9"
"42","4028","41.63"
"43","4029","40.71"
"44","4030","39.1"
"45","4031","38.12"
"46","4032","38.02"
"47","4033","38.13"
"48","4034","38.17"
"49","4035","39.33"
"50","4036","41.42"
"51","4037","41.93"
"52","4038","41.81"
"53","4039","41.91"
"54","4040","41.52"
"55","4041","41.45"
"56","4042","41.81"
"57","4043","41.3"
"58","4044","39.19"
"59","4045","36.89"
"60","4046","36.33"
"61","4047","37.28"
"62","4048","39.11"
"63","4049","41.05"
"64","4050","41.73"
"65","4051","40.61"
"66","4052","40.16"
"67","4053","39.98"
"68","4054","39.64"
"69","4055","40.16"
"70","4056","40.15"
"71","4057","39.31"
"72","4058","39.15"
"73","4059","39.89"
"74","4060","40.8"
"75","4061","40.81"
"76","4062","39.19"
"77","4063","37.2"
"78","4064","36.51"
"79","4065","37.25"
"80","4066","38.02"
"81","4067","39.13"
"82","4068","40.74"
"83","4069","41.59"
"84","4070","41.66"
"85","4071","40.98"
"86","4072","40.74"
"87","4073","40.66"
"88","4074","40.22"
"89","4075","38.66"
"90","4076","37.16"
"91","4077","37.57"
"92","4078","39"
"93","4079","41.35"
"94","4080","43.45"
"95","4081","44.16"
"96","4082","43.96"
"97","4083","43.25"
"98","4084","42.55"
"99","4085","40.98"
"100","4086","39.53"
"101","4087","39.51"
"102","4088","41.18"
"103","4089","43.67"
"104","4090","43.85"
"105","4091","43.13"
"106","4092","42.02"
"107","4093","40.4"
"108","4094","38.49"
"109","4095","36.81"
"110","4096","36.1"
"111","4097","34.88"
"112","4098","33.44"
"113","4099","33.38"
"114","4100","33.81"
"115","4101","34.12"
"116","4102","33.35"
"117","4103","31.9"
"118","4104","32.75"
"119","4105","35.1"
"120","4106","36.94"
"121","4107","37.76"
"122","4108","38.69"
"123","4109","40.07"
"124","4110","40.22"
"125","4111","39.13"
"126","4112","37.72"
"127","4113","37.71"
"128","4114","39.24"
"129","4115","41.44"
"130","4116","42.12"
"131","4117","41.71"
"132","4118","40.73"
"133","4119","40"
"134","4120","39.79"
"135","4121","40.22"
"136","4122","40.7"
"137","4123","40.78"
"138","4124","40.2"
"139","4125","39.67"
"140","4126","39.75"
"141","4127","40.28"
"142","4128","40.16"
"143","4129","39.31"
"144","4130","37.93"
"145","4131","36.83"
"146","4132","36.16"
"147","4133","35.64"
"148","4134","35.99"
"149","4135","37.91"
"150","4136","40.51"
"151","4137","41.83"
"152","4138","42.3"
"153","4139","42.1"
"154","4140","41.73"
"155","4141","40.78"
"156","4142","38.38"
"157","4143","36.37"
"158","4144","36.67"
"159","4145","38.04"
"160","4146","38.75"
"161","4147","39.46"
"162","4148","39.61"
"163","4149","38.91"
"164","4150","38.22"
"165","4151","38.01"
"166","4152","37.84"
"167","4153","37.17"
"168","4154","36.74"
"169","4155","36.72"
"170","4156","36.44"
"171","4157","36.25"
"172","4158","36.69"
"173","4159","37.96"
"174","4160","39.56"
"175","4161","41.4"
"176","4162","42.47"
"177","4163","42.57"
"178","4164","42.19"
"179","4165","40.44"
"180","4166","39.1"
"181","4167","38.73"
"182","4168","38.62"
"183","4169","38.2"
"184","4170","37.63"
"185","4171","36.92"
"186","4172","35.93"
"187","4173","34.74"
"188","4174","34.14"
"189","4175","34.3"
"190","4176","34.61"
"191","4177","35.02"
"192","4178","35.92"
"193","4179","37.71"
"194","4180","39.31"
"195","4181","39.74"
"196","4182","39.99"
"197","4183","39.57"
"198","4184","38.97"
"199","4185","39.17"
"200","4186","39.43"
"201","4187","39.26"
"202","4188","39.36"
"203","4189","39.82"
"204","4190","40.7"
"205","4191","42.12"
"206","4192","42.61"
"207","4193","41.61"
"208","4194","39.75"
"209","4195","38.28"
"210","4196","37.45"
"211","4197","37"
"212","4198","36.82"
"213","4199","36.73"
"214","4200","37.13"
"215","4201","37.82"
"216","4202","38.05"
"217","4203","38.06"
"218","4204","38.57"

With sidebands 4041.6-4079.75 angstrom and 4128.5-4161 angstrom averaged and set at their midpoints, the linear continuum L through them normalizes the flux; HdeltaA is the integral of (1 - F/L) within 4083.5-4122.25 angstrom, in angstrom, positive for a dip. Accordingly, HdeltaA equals 0.39 angstrom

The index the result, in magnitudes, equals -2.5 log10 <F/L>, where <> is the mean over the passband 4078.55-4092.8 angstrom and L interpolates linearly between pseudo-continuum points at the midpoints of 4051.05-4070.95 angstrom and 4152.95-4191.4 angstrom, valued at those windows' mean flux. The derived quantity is -0.08 mag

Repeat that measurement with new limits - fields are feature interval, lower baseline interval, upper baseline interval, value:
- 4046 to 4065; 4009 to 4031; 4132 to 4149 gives 0.06 mag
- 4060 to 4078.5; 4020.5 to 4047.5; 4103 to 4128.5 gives 0.02 mag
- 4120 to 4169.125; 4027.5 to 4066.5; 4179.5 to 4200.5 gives 0.01 mag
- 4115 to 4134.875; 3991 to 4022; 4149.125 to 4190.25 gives -0.01 mag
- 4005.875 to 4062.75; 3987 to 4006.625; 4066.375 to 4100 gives -0.05 mag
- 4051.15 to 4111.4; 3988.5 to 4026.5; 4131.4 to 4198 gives 0.02 mag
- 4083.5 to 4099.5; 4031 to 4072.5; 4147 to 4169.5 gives 0.00 mag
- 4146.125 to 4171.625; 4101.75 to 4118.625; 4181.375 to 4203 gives 0.00 mag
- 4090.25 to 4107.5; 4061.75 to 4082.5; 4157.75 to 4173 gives 0.10 mag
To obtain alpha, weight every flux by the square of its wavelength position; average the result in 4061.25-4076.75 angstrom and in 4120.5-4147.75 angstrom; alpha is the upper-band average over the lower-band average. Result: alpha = 1.0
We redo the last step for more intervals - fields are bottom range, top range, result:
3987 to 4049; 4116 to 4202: 1.03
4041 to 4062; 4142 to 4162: 1.00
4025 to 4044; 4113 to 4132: 1.03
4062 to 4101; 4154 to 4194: 1.02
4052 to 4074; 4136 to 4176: 1.02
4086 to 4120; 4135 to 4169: 1.05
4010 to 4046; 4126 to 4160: 0.98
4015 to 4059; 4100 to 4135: 0.98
